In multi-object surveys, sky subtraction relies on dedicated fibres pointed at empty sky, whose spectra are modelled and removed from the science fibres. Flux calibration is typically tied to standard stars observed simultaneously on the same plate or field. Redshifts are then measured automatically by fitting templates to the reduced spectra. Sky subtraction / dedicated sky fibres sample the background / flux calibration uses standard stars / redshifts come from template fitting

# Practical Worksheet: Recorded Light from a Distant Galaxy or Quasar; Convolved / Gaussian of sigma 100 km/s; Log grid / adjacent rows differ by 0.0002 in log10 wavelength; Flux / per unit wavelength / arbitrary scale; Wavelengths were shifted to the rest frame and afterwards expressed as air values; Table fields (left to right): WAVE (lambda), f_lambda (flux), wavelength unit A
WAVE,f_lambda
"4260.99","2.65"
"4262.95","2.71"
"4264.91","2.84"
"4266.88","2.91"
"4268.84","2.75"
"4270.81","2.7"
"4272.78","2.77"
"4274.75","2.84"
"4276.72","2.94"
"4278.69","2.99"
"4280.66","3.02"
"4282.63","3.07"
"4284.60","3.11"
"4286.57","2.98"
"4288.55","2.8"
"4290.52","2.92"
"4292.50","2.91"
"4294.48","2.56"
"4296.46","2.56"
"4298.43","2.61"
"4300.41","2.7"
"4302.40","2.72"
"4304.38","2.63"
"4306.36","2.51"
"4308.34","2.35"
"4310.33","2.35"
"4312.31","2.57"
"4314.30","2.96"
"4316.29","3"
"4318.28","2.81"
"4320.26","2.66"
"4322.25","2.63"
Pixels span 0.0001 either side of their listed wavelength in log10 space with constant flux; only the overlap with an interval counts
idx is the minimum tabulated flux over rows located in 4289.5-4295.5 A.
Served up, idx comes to 2.56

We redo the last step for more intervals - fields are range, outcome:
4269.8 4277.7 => 2.7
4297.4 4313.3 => 2.35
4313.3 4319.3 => 2.81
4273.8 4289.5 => 2.8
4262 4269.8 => 2.71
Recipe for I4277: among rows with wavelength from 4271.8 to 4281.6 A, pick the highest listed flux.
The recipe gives 3.02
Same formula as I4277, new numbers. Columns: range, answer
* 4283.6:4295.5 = 3.11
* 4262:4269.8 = 2.91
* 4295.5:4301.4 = 2.7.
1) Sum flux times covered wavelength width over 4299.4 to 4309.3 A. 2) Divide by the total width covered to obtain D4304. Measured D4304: 2.58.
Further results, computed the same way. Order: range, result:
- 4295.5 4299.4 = 2.59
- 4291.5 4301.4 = 2.67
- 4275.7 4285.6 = 3.03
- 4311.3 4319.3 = 2.84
